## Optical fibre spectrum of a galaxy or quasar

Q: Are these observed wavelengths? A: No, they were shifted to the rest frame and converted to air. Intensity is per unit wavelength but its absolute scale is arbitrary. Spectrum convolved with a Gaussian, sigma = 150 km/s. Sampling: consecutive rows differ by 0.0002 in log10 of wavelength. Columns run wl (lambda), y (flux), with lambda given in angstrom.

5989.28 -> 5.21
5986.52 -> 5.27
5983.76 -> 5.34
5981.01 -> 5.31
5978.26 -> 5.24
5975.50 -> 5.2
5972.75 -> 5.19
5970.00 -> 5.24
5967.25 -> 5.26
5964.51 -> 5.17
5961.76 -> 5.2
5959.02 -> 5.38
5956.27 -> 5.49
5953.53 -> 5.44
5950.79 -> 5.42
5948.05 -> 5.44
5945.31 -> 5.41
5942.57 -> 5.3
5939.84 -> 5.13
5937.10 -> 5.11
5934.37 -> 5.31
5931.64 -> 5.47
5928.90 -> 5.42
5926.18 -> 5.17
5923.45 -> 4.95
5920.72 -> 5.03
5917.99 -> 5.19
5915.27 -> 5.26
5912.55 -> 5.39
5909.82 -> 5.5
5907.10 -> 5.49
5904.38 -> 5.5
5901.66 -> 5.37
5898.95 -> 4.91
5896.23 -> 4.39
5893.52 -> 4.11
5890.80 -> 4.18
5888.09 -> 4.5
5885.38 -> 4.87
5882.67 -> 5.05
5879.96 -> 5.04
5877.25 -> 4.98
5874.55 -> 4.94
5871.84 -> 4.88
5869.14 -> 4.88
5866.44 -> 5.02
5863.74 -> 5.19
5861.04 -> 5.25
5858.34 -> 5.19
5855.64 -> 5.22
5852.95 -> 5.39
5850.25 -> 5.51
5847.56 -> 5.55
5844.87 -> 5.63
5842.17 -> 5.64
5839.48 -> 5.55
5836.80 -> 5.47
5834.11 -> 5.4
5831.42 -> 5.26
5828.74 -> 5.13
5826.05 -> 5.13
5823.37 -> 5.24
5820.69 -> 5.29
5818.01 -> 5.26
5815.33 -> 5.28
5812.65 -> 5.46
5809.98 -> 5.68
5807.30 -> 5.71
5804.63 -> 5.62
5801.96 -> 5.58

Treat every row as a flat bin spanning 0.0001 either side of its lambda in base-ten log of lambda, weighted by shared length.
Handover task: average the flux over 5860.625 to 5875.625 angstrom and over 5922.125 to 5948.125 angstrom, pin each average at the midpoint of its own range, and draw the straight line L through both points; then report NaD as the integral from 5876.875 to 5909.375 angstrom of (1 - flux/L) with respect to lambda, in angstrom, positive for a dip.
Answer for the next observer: 1.5 angstrom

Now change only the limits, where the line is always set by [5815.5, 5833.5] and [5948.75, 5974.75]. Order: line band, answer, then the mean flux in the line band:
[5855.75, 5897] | 3.22 angstrom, 4.85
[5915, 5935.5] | 0.26 angstrom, 5.22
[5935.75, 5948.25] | 0.09 angstrom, 5.26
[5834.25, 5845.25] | -0.65 angstrom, 5.55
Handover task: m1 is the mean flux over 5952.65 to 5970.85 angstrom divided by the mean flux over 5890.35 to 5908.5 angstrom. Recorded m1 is 1.09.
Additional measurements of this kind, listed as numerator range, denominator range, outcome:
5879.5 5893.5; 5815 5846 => 0.87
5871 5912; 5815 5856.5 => 0.92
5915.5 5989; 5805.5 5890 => 1.01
